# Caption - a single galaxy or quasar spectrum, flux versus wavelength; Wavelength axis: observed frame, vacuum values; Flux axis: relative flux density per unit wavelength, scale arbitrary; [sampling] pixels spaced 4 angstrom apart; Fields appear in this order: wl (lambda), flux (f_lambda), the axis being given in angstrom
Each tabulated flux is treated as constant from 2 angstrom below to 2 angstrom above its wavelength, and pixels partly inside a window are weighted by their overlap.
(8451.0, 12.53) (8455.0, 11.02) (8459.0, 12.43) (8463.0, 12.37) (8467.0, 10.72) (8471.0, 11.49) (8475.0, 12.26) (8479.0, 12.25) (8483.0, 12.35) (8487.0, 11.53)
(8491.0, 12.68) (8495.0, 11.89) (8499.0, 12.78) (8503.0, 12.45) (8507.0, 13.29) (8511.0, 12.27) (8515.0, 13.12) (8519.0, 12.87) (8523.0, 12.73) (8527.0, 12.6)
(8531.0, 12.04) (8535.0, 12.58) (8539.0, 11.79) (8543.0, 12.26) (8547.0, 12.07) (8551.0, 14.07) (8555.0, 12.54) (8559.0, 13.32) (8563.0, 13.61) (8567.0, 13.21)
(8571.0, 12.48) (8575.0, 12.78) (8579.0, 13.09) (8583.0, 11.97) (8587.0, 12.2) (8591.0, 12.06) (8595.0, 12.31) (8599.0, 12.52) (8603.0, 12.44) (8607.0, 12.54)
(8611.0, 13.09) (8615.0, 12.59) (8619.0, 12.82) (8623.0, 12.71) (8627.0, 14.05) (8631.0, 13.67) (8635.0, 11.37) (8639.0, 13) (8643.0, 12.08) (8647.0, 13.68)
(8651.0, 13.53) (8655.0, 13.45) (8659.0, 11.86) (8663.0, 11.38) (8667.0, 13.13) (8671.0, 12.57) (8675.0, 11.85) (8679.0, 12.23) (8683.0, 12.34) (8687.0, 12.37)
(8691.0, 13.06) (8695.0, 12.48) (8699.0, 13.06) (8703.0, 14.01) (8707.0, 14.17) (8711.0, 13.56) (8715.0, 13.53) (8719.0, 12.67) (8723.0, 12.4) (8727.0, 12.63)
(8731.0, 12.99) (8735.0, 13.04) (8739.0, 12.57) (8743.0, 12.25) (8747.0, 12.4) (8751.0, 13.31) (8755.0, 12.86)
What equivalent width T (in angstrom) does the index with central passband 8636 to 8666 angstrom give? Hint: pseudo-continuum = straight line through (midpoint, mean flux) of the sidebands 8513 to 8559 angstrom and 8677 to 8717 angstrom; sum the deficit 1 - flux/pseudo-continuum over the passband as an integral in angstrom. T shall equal 0.6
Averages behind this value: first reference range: 12.6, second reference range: 13.1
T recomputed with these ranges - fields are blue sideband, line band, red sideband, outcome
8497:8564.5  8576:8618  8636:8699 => 0.55 angstrom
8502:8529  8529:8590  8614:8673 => 0.59 angstrom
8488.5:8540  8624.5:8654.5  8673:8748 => -0.80 angstrom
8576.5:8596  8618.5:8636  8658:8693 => -0.98 angstrom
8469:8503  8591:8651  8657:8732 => -1.11 angstrom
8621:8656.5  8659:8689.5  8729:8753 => 1.65 angstrom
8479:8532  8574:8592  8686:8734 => 0.44 angstrom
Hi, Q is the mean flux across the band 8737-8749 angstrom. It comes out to 12.4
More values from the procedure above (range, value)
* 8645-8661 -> 13.1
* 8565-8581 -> 12.9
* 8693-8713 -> 13.5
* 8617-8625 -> 12.8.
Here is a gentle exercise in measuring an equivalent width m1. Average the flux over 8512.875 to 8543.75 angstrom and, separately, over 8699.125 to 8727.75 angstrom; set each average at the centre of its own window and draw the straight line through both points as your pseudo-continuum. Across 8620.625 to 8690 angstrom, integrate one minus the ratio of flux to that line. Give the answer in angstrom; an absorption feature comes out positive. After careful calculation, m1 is 2.0 angstrom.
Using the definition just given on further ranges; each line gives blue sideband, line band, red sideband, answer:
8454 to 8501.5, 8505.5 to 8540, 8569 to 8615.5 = -1.13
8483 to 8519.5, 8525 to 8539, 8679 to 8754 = 0.29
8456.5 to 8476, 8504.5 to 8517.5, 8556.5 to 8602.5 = -0.77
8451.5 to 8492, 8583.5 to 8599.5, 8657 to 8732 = 0.18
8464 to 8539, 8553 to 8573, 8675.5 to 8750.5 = -0.89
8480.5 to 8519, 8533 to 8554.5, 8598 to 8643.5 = 0.08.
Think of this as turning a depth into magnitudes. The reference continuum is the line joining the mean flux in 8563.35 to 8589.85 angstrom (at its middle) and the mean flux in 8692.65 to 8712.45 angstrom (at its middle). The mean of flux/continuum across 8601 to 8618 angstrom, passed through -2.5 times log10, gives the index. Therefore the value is 0.02 mag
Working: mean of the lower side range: 12.7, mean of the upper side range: 13.4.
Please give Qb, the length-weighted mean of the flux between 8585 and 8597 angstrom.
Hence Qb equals 12.2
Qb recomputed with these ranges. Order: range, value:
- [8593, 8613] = 12.6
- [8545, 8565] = 13.1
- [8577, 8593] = 12.3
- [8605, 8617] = 12.7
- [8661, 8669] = 12.3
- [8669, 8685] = 12.2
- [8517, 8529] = 12.7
